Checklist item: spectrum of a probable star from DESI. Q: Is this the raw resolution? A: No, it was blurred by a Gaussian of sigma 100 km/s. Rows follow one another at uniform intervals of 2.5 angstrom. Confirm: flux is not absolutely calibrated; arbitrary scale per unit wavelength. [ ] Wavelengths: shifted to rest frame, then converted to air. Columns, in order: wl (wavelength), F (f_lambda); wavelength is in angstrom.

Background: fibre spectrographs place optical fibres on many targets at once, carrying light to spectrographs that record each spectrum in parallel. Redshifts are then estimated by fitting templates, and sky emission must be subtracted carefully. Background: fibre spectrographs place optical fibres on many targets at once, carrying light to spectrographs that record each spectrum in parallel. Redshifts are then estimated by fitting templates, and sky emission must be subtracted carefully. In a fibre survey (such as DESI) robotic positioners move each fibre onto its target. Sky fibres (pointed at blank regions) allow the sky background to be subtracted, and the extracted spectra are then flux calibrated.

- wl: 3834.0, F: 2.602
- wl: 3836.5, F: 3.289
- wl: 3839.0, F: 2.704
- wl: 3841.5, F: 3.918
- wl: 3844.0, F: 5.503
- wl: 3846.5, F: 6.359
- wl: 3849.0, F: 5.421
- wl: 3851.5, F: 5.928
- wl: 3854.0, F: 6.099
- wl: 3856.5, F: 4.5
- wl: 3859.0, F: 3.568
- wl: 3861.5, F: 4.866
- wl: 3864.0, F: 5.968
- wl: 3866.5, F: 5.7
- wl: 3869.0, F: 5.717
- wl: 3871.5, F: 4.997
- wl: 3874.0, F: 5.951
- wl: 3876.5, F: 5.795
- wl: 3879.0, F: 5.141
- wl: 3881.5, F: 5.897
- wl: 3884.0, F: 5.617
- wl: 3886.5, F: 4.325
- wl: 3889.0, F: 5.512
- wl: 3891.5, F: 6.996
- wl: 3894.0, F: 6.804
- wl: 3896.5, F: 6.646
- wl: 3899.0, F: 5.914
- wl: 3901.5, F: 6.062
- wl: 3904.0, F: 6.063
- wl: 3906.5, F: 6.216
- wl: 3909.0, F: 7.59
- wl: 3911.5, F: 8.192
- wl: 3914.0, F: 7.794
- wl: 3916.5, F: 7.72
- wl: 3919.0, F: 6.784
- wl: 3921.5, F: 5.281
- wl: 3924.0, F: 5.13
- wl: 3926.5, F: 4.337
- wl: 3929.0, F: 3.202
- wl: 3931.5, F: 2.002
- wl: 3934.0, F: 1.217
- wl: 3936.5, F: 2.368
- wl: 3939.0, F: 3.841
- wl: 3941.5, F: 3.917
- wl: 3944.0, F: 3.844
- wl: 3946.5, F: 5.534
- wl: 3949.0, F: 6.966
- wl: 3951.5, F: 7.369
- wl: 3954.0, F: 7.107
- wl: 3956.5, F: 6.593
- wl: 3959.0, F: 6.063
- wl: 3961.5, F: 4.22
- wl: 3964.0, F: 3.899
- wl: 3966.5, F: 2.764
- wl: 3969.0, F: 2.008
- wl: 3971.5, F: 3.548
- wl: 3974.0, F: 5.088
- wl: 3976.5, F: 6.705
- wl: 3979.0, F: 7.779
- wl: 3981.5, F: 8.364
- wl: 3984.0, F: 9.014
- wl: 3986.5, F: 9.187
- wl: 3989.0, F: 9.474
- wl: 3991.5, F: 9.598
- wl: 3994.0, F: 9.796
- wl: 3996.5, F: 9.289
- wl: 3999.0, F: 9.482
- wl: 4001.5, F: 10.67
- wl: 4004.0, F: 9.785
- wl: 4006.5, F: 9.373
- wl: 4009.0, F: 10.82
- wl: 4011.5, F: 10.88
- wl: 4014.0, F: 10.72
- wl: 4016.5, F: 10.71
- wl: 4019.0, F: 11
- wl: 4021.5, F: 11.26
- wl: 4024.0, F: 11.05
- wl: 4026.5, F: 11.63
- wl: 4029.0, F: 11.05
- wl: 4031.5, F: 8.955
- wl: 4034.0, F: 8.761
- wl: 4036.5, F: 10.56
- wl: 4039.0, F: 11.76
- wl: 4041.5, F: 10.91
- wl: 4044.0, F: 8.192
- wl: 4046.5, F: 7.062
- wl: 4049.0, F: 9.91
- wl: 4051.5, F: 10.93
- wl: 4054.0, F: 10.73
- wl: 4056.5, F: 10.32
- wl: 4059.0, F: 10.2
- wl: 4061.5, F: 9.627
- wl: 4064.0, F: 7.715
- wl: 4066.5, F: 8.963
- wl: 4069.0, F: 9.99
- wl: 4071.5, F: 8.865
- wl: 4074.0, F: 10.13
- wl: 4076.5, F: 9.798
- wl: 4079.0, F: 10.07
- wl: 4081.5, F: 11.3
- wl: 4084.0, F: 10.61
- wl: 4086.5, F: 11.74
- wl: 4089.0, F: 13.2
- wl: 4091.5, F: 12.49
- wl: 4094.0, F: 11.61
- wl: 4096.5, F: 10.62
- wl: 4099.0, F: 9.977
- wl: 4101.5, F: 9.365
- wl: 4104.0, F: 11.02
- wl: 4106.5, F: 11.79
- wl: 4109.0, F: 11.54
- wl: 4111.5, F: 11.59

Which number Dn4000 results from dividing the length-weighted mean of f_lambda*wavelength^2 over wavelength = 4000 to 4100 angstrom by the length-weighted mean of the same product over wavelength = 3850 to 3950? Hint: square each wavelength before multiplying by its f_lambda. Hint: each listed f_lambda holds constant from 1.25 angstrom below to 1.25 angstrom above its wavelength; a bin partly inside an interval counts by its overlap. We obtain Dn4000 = 2.1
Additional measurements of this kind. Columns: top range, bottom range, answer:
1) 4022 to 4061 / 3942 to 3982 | 1.95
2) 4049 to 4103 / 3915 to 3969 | 2.35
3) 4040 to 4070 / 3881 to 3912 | 1.65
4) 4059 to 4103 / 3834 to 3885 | 2.28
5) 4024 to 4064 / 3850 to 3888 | 2.05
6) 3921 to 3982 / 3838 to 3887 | 0.95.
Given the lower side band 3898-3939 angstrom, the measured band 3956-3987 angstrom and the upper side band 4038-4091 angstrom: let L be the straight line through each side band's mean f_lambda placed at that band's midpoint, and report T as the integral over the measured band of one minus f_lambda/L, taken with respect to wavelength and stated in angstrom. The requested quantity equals 6.3 angstrom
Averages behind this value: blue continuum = 5.32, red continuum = 10.1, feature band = 5.69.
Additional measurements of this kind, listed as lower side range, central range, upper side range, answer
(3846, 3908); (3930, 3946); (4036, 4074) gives 9.25 angstrom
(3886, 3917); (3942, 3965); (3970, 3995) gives 5.22 angstrom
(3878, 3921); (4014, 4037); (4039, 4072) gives -4.07 angstrom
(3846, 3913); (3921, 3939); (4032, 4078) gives 9.37 angstrom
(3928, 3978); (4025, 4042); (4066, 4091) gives -4.35 angstrom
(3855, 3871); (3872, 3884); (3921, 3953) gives -1.83 angstrom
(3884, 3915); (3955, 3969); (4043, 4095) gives 5.90 angstrom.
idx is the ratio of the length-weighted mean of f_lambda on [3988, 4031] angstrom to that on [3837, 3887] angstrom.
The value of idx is 2.0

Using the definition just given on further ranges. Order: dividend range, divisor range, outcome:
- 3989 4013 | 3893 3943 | 1.86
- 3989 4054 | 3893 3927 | 1.56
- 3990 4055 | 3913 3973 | 2.16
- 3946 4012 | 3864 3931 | 1.25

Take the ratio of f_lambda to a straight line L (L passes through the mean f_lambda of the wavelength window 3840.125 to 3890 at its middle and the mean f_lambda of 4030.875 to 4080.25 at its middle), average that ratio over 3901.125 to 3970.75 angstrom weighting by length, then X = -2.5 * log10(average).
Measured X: 0.32 mag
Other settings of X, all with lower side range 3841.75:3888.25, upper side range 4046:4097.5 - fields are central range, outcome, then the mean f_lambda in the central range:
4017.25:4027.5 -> -0.220 mag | 11.2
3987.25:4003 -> -0.145 mag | 9.7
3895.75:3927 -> -0.003 mag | 6.49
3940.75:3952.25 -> 0.311 mag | 5.52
